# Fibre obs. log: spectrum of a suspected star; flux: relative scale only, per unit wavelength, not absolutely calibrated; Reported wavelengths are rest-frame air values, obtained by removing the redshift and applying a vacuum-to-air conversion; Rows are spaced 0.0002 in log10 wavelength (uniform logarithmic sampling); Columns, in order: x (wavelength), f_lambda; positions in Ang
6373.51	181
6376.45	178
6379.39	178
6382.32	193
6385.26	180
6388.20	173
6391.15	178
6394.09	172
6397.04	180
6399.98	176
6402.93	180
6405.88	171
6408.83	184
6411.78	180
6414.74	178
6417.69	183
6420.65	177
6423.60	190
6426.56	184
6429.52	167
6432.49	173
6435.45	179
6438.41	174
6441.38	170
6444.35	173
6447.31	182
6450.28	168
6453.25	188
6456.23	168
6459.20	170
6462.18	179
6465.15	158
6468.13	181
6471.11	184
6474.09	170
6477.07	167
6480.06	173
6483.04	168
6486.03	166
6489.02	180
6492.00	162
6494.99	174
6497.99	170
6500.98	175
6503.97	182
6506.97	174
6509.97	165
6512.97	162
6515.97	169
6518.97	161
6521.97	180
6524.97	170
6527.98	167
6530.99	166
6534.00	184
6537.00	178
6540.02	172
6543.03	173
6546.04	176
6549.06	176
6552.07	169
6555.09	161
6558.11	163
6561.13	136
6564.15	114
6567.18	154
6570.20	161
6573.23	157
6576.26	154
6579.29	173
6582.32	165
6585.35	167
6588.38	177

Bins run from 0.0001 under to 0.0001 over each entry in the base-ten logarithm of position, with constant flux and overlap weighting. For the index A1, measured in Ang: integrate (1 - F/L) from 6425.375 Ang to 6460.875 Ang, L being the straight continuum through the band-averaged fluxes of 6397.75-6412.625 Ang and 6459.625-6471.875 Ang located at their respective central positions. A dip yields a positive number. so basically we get 0.3 Ang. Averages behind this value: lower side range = 178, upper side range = 175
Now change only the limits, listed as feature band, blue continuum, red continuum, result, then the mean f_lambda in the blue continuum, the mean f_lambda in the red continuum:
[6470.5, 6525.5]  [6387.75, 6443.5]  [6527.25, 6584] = -0.7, 177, 163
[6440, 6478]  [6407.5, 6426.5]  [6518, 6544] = 1.0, 182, 173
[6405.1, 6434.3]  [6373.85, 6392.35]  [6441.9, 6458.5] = -0.2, 180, 175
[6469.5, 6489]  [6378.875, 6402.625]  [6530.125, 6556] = 0.4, 179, 173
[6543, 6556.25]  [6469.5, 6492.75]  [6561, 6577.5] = -1.6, 172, 147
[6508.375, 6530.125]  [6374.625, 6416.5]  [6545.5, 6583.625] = -0.6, 179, 158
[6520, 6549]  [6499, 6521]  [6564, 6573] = -2.3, 170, 149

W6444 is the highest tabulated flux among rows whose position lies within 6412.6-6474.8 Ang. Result 190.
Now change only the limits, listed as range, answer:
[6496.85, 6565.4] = 184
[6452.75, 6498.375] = 188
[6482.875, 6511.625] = 182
